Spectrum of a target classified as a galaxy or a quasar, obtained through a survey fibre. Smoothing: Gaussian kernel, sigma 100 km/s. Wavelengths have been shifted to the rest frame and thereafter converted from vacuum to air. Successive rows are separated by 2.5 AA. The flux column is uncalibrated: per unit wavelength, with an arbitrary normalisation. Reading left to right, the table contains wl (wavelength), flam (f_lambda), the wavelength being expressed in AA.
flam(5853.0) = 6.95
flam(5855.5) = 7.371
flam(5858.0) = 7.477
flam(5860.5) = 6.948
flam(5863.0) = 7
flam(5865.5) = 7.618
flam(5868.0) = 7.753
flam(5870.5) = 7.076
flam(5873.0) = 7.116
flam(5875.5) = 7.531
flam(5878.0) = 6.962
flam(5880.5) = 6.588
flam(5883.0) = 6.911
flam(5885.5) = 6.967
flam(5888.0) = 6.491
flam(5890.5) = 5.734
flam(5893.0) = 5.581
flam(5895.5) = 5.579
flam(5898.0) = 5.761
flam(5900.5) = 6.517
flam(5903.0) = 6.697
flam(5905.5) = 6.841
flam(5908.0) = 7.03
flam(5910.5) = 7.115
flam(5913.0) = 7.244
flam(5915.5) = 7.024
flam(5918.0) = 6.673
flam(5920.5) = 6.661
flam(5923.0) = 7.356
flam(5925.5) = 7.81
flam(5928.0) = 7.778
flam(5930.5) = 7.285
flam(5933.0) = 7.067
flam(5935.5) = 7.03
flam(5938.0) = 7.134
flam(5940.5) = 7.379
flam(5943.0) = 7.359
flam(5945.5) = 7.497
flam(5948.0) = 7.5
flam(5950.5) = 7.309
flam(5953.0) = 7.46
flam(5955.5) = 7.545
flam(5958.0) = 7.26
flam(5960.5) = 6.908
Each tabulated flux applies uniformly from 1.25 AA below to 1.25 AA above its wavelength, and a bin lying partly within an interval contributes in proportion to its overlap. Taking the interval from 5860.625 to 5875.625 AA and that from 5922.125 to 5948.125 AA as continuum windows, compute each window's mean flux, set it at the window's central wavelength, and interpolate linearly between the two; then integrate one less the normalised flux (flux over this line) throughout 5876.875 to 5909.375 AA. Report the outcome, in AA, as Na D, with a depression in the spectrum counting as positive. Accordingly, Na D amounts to 4.0 AA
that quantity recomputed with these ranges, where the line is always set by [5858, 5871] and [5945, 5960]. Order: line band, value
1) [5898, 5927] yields 1.6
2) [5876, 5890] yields 1.1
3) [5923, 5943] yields 0.1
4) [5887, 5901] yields 2.7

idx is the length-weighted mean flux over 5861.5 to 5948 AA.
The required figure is 6.95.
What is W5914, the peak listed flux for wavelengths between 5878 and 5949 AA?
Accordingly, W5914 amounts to 7.81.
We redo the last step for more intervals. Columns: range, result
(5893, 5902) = 6.517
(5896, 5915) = 7.244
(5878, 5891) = 6.967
